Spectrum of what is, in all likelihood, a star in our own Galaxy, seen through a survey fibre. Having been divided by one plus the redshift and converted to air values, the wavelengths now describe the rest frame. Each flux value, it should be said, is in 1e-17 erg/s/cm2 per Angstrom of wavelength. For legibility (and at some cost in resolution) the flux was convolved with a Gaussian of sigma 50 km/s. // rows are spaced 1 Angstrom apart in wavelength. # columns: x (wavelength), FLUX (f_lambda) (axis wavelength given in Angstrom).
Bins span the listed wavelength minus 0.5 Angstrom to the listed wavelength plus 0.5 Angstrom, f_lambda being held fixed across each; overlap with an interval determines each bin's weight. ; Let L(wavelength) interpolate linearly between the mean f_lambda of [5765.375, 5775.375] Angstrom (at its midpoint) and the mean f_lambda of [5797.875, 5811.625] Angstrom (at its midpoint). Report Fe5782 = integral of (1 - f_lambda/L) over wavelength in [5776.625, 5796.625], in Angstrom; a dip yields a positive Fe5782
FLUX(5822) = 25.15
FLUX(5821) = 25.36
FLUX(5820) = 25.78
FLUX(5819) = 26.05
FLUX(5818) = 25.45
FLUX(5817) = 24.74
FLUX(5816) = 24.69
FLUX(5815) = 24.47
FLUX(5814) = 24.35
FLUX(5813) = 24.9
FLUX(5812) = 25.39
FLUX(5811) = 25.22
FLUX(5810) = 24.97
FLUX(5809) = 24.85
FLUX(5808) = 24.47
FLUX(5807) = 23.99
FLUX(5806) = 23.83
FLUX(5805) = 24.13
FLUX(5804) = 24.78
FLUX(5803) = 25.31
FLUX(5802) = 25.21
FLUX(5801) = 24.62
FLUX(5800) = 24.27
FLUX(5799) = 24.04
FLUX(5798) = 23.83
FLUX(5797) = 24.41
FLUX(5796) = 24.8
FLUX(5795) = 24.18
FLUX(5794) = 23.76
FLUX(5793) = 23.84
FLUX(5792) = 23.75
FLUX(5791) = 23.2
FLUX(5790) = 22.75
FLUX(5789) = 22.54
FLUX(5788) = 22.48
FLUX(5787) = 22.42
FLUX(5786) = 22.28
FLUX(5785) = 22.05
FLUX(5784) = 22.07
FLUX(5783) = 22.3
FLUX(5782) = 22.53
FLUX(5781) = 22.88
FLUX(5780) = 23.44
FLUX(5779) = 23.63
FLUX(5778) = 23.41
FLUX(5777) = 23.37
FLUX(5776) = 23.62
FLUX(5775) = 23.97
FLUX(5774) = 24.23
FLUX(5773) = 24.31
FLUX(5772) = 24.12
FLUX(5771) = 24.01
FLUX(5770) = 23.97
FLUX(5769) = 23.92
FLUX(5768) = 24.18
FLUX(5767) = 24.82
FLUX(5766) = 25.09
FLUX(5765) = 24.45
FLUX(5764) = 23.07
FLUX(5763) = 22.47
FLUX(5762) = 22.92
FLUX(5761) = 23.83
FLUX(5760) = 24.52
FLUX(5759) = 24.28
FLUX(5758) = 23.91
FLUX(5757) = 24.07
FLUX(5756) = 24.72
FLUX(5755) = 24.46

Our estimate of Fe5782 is 1.1 Angstrom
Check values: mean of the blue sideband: 24.3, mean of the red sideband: 24.6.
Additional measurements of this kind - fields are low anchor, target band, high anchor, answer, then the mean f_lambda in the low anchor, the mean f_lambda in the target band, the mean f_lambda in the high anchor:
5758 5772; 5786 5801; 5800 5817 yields 0.5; 24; 23.6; 24.7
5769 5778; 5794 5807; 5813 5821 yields 0.1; 23.9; 24.4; 25.1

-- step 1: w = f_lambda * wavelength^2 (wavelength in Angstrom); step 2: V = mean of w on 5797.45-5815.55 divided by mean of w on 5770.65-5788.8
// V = 1.1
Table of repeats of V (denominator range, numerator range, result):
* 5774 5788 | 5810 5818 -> 1.10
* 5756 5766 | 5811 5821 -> 1.07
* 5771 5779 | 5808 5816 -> 1.05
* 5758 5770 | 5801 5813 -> 1.05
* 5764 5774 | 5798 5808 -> 1.02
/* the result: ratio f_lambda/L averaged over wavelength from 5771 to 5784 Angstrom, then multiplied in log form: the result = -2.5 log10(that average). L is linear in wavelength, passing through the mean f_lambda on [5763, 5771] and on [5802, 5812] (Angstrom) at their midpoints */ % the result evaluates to 0.04 mag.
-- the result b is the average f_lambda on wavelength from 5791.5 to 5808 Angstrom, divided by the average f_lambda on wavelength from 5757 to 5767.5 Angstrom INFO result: 1.0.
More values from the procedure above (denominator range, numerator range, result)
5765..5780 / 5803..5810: 1.02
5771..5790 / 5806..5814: 1.07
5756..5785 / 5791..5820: 1.04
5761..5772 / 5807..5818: 1.04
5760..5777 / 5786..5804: 1.00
